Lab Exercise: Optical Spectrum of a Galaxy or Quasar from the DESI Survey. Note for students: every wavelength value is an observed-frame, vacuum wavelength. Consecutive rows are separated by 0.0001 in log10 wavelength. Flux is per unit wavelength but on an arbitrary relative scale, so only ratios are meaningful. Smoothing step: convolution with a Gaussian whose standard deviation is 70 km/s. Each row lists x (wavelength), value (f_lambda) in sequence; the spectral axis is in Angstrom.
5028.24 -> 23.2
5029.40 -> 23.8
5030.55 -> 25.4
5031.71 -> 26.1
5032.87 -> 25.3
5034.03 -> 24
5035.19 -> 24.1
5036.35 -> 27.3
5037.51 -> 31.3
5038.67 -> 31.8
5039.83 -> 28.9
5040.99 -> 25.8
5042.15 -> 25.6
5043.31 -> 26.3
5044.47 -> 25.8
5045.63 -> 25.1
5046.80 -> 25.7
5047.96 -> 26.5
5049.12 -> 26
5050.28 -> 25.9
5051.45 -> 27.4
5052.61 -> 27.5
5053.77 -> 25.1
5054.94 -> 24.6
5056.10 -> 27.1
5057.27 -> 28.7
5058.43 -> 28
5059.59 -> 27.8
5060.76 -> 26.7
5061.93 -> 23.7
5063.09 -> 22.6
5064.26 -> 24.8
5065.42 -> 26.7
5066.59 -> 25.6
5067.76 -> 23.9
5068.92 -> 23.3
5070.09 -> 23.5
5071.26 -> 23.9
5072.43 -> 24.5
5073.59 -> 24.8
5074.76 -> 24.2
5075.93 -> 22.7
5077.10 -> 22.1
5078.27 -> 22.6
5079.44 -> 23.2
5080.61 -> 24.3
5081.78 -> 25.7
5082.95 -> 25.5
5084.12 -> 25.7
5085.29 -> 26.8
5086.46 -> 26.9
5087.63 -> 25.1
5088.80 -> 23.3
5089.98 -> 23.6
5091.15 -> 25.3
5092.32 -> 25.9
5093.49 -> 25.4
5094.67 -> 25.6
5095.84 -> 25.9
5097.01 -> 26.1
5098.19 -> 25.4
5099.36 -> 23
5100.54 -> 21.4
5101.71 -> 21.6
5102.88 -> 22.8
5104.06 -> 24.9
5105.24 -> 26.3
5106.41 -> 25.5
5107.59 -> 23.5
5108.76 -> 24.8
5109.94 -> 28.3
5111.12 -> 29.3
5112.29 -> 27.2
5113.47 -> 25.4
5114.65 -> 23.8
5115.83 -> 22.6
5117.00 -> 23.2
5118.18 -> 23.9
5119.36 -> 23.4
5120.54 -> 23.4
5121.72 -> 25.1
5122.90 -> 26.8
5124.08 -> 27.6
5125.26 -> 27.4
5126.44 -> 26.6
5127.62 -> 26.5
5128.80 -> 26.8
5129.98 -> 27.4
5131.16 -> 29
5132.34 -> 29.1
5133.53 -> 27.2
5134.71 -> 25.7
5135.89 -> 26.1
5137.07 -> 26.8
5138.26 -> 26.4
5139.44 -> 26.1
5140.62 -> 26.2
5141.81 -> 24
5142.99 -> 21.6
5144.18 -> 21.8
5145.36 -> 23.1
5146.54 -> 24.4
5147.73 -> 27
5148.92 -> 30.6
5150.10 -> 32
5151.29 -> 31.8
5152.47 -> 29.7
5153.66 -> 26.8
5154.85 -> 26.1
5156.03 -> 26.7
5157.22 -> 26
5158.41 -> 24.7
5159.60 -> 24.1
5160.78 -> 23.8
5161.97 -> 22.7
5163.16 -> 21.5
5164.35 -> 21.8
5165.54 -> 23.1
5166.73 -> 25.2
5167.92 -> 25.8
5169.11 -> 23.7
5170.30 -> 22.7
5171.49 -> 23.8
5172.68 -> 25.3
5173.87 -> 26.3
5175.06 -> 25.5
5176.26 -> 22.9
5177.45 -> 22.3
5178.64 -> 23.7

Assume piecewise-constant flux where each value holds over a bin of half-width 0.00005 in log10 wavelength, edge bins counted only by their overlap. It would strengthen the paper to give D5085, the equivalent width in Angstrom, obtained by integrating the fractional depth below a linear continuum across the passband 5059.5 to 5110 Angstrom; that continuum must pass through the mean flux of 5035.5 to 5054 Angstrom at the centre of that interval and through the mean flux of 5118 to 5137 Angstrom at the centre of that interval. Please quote 4.0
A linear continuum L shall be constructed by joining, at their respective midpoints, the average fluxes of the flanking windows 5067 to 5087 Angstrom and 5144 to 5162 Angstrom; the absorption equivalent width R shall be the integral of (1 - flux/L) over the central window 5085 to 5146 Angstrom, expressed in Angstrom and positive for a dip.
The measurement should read 0.3 Angstrom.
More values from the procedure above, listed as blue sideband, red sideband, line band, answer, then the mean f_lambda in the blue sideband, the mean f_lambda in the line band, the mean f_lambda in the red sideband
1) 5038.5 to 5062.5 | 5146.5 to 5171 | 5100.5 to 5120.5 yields 1.1 Angstrom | 26.6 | 24.6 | 25.7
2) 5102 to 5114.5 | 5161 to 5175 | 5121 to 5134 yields -1.1 Angstrom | 25.6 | 27.2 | 23.9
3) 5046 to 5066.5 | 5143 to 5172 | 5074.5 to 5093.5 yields 1.0 Angstrom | 26.1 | 24.6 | 25.3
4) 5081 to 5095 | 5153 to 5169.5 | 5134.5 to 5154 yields -1.4 Angstrom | 25.4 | 26.5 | 24.5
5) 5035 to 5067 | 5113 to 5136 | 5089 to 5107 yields 1.1 Angstrom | 26.5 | 24.5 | 25.8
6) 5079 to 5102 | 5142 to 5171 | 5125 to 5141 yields -1.2 Angstrom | 24.8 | 27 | 25.3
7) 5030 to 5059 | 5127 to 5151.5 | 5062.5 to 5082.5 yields 1.9 Angstrom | 26.6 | 24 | 26.6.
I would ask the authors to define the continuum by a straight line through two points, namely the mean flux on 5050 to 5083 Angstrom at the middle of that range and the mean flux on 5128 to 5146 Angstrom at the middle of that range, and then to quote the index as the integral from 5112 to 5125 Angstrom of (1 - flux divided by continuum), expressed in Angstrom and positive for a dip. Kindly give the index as 0.4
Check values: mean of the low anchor 25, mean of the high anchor 25.8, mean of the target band 24.8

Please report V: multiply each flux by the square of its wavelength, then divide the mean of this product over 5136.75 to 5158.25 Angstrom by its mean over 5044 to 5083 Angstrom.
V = 1.1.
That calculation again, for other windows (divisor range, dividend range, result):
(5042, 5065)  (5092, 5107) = 0.96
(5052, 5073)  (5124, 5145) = 1.06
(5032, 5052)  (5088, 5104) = 0.93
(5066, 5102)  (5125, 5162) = 1.11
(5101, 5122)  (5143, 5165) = 1.06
